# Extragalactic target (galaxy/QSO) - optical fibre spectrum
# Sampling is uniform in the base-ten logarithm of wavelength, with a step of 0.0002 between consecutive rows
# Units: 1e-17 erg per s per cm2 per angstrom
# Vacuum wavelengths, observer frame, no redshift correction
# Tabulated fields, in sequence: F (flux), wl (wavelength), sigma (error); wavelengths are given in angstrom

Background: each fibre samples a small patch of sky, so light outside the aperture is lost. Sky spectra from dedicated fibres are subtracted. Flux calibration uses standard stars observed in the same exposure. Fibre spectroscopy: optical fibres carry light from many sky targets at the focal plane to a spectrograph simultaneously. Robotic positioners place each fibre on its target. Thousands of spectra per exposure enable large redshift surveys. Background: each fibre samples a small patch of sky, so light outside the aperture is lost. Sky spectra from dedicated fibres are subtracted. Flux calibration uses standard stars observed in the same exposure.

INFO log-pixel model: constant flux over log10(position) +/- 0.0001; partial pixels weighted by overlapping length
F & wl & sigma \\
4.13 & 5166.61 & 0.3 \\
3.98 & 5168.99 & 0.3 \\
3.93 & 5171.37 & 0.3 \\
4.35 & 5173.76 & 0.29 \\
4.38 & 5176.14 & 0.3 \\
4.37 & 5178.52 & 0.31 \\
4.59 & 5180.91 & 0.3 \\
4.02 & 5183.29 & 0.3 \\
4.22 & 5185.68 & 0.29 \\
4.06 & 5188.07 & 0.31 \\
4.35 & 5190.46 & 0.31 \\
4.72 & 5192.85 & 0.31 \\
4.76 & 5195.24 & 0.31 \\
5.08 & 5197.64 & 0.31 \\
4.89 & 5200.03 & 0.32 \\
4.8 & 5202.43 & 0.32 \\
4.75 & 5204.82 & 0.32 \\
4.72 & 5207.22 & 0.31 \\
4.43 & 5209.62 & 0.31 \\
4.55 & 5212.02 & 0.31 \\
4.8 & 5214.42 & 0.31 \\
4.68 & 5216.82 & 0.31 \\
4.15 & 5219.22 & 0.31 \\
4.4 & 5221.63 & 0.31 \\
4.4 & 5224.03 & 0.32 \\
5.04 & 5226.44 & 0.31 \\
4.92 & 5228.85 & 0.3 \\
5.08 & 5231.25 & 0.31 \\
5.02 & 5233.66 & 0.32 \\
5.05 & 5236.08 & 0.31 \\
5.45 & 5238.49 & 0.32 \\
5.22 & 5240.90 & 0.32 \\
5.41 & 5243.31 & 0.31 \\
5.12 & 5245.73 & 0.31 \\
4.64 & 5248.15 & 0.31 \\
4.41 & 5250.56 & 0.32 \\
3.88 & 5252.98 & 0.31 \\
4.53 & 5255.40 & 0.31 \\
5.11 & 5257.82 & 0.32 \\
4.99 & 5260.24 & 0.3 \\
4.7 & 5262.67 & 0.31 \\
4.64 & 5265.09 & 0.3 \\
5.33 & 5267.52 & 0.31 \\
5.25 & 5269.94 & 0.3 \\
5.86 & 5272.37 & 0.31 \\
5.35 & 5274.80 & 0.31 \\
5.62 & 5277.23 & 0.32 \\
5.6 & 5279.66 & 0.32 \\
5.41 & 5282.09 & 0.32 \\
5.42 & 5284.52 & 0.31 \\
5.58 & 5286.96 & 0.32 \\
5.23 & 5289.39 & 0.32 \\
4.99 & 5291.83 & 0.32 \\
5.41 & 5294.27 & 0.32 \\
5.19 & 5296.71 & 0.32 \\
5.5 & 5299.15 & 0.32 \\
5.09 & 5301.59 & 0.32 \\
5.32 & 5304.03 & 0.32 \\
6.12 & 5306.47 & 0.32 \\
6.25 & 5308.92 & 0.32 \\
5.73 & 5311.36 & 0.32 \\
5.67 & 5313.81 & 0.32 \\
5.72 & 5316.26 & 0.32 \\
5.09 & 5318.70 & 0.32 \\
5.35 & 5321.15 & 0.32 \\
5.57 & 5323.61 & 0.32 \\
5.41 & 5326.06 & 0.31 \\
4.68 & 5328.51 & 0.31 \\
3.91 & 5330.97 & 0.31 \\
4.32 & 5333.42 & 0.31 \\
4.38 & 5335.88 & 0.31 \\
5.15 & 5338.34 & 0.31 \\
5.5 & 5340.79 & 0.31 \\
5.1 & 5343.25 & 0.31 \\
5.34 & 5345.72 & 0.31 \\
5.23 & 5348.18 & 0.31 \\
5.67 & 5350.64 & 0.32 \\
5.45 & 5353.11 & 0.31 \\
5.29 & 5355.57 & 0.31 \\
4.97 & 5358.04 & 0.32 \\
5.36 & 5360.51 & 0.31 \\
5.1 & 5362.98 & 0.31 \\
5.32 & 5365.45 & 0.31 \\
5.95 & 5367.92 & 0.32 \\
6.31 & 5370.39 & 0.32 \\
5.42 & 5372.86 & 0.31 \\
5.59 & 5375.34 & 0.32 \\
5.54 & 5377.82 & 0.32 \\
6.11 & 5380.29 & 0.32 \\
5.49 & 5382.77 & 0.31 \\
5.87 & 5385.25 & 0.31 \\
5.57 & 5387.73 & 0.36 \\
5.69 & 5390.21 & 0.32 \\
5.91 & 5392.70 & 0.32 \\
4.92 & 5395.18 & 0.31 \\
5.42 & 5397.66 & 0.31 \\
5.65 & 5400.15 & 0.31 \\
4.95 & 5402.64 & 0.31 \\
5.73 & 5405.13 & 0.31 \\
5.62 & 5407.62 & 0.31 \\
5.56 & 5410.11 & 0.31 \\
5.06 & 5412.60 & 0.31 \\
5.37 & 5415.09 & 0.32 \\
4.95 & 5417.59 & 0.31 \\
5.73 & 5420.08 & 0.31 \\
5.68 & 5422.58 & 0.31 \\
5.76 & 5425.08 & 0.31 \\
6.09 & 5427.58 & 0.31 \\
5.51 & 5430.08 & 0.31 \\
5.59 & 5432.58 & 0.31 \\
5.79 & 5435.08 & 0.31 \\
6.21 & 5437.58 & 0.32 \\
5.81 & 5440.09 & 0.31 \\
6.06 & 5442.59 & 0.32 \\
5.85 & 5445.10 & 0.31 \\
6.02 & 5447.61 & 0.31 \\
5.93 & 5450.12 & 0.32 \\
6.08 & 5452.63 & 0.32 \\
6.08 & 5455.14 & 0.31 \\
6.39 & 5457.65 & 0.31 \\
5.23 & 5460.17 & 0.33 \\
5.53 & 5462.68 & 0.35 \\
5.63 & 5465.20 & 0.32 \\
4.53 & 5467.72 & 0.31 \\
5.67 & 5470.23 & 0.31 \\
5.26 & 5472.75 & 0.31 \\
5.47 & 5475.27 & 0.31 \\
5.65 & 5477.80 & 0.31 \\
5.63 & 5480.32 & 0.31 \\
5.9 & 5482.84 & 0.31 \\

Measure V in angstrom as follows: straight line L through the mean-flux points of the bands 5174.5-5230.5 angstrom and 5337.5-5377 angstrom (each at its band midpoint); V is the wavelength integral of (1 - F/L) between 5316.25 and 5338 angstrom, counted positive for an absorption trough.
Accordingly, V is 1.5 angstrom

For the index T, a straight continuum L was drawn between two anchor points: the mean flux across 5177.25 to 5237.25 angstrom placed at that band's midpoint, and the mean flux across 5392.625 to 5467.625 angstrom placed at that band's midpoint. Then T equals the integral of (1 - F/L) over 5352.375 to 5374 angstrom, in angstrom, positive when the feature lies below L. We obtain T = -0.5 angstrom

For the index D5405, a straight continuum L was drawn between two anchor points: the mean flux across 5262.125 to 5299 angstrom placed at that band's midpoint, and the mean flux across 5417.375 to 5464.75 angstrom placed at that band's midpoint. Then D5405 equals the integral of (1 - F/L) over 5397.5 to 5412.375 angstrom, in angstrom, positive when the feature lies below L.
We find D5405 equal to 0.6 angstrom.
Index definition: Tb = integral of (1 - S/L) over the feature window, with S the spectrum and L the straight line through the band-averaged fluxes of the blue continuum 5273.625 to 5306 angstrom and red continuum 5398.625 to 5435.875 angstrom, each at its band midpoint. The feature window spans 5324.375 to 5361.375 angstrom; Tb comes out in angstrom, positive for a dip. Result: 2.6 angstrom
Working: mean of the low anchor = 5.38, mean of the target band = 5.05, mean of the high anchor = 5.53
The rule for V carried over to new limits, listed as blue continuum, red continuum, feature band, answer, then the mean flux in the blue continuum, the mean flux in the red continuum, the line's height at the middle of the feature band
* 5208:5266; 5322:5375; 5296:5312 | -1.8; 4.78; 5.22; 5.04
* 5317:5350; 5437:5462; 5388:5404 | 0.3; 5.03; 5.95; 5.52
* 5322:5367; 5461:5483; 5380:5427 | -2.3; 5.1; 5.45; 5.26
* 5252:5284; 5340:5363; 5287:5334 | -0.9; 5.11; 5.31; 5.21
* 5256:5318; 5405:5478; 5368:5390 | -0.8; 5.39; 5.66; 5.55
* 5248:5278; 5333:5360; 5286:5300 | -0.8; 4.95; 5.16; 5.02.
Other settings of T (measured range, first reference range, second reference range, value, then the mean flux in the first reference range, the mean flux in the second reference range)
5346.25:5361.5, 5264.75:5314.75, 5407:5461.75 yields 0.72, 5.47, 5.75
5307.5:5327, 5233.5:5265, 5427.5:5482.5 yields -1.72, 4.87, 5.72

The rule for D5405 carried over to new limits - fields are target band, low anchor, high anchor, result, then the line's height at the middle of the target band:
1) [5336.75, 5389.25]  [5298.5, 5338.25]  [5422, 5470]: -0.49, 5.43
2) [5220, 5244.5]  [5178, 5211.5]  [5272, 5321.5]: -0.39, 4.9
